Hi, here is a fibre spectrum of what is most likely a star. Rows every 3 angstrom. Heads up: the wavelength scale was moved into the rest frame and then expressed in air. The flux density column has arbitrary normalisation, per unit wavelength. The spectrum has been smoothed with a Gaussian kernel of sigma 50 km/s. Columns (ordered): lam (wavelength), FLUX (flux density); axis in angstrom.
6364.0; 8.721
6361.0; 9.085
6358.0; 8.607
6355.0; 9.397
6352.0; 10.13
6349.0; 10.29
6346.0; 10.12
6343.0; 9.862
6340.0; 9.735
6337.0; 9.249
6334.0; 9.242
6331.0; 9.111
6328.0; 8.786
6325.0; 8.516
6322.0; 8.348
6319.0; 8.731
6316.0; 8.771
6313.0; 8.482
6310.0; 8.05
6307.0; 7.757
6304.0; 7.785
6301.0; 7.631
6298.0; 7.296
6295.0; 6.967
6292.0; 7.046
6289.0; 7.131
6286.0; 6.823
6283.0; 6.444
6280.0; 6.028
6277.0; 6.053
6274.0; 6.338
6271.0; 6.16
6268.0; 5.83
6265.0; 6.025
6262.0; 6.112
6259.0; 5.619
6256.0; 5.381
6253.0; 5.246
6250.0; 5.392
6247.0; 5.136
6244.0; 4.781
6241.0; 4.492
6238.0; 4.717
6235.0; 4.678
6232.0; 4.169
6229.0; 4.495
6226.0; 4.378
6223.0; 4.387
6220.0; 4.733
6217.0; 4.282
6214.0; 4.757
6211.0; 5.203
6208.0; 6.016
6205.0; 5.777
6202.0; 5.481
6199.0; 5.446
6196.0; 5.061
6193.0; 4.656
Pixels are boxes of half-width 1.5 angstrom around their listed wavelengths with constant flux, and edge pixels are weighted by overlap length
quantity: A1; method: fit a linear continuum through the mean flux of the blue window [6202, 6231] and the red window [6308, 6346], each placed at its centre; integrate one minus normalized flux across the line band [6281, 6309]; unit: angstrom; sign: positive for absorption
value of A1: 2.1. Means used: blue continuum 4.91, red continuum 8.94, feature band 7.2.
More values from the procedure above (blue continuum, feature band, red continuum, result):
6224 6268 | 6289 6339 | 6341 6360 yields -0.7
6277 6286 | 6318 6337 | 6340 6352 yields 0.3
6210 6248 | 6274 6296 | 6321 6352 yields 1.5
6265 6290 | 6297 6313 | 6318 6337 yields -0.2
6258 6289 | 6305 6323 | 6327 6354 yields -0.2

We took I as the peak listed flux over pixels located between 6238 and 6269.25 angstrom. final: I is 6.112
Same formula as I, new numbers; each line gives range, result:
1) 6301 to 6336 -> 9.242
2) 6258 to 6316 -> 8.771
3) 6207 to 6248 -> 6.016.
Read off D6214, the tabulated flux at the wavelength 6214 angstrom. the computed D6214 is 4.757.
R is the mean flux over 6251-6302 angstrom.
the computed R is 6.34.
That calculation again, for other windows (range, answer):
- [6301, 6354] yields 8.96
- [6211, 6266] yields 4.93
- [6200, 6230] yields 4.97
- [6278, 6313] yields 7.22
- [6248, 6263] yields 5.52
